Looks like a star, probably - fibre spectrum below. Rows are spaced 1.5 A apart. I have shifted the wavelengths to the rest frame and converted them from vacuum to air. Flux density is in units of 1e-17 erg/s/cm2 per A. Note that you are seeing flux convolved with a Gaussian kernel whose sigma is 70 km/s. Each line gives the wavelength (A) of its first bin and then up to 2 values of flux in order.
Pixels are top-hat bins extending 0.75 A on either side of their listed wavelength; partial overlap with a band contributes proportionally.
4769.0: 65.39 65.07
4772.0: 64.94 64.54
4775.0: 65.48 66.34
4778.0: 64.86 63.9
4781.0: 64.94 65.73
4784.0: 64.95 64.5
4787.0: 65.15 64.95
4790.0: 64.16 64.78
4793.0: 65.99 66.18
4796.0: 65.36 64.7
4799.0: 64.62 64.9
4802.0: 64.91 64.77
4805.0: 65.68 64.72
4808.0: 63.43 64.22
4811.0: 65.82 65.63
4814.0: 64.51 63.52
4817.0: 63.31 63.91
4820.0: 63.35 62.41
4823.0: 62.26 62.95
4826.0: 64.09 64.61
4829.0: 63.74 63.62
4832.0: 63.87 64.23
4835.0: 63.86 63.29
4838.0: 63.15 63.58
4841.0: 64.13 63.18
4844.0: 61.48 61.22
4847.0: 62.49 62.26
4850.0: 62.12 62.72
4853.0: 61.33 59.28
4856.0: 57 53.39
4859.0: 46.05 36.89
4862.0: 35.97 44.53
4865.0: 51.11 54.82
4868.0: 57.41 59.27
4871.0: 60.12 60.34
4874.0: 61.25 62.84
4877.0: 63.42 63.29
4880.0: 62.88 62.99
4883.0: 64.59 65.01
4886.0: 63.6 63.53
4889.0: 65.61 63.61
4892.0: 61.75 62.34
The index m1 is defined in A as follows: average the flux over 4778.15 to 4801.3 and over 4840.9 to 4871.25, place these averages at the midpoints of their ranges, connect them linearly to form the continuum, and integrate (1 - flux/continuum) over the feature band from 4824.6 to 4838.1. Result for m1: -1.0 A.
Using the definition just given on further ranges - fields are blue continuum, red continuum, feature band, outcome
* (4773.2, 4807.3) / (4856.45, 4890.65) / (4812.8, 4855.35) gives -1.41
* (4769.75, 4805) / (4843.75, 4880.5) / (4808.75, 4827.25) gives -0.65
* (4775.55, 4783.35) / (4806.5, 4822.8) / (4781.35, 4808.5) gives -0.14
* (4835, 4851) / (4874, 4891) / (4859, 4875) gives 2.85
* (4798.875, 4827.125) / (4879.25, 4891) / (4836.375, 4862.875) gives 2.69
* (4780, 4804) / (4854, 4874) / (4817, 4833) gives -1.17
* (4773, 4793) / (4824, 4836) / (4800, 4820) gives -0.05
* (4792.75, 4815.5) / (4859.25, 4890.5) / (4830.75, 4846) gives -0.42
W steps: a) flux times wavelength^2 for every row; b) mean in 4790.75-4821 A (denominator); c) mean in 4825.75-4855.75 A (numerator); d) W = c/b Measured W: 0.98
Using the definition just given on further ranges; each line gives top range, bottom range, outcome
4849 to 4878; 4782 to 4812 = 0.88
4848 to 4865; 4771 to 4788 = 0.84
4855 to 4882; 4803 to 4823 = 0.88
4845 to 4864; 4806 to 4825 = 0.86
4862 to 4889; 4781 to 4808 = 0.95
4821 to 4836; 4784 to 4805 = 0.99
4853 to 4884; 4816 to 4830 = 0.90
